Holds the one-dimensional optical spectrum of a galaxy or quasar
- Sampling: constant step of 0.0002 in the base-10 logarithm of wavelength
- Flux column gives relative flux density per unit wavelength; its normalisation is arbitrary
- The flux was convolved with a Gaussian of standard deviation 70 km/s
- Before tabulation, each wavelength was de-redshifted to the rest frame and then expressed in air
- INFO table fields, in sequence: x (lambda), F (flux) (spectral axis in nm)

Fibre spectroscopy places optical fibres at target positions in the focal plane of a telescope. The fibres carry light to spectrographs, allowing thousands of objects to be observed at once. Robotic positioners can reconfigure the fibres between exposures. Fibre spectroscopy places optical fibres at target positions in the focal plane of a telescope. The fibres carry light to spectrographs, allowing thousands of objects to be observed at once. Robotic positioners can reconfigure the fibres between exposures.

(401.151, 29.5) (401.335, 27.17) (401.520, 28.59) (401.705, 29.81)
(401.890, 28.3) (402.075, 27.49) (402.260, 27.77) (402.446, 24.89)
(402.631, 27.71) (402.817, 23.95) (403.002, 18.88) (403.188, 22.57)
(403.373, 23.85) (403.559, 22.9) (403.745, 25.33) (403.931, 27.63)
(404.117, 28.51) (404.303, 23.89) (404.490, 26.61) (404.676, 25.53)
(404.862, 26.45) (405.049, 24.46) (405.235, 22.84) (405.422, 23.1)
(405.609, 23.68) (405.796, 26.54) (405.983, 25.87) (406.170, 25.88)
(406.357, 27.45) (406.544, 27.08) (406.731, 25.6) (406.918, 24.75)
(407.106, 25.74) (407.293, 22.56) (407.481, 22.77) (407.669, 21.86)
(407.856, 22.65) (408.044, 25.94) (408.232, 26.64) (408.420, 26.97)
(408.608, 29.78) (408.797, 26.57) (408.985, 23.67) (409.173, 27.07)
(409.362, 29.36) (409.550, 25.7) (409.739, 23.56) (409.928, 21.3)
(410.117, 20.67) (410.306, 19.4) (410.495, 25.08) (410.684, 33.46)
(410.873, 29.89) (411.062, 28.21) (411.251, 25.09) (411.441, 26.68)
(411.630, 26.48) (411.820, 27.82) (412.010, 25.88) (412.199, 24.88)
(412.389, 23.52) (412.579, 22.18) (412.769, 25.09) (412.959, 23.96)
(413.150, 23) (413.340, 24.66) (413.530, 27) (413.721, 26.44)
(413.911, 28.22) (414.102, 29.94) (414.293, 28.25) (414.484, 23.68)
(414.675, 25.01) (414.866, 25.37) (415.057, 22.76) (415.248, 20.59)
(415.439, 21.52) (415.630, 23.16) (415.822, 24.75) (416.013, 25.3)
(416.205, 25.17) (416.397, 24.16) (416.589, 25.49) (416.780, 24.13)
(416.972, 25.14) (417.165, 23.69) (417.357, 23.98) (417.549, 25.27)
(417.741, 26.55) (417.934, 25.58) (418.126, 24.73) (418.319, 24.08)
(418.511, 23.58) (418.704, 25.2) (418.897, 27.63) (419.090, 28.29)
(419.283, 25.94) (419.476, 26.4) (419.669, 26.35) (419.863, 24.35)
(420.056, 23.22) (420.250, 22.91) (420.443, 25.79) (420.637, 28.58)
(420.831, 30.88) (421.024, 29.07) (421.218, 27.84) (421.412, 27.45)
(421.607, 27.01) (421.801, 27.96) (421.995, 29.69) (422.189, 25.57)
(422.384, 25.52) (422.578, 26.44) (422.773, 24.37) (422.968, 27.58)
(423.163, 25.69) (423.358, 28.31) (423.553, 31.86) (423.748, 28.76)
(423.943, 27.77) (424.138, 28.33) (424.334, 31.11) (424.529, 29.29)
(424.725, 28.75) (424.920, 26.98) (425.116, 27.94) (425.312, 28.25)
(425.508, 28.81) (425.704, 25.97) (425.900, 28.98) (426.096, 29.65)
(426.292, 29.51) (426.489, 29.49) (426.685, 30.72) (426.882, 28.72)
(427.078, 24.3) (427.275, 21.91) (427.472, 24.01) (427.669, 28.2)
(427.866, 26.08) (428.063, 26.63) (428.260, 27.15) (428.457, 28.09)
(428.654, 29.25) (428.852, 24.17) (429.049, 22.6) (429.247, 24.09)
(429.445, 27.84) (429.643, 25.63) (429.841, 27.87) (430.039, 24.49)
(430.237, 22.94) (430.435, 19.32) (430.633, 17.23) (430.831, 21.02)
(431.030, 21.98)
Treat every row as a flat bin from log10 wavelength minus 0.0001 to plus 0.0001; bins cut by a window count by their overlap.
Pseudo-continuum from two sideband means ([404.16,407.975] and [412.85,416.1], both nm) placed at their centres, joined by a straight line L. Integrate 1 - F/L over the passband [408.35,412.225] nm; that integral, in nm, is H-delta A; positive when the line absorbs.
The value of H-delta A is -0.19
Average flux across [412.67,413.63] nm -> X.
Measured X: 24.7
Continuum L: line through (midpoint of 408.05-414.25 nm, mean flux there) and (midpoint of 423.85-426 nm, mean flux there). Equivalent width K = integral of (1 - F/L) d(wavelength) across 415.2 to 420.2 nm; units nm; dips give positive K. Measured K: 0.42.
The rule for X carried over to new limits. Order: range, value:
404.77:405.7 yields 24.1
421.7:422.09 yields 28.8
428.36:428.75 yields 28.7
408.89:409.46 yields 26.7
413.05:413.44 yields 23.9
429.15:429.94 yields 26.3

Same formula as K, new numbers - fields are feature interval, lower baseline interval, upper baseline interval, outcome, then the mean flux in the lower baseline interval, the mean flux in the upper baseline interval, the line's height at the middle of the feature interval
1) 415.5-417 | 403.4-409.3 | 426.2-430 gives 0.079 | 25.4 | 26.6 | 25.9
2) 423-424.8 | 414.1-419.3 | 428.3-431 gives -0.319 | 24.9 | 24.2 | 24.5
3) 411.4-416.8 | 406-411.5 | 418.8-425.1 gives 0.266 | 25.6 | 27.4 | 26.3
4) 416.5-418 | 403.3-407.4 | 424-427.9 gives 0.102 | 25.3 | 27.9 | 26.8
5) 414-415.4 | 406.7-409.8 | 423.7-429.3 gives 0.062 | 25.4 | 27.4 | 26.1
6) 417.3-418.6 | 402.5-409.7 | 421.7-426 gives 0.104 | 25.2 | 27.9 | 27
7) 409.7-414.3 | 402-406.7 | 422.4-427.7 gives 0.102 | 25.2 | 27.8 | 26.2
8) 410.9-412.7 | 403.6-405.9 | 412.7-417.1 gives -0.055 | 25.3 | 24.9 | 25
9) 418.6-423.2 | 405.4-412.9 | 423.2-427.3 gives 0.159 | 25.4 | 28.4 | 27.6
